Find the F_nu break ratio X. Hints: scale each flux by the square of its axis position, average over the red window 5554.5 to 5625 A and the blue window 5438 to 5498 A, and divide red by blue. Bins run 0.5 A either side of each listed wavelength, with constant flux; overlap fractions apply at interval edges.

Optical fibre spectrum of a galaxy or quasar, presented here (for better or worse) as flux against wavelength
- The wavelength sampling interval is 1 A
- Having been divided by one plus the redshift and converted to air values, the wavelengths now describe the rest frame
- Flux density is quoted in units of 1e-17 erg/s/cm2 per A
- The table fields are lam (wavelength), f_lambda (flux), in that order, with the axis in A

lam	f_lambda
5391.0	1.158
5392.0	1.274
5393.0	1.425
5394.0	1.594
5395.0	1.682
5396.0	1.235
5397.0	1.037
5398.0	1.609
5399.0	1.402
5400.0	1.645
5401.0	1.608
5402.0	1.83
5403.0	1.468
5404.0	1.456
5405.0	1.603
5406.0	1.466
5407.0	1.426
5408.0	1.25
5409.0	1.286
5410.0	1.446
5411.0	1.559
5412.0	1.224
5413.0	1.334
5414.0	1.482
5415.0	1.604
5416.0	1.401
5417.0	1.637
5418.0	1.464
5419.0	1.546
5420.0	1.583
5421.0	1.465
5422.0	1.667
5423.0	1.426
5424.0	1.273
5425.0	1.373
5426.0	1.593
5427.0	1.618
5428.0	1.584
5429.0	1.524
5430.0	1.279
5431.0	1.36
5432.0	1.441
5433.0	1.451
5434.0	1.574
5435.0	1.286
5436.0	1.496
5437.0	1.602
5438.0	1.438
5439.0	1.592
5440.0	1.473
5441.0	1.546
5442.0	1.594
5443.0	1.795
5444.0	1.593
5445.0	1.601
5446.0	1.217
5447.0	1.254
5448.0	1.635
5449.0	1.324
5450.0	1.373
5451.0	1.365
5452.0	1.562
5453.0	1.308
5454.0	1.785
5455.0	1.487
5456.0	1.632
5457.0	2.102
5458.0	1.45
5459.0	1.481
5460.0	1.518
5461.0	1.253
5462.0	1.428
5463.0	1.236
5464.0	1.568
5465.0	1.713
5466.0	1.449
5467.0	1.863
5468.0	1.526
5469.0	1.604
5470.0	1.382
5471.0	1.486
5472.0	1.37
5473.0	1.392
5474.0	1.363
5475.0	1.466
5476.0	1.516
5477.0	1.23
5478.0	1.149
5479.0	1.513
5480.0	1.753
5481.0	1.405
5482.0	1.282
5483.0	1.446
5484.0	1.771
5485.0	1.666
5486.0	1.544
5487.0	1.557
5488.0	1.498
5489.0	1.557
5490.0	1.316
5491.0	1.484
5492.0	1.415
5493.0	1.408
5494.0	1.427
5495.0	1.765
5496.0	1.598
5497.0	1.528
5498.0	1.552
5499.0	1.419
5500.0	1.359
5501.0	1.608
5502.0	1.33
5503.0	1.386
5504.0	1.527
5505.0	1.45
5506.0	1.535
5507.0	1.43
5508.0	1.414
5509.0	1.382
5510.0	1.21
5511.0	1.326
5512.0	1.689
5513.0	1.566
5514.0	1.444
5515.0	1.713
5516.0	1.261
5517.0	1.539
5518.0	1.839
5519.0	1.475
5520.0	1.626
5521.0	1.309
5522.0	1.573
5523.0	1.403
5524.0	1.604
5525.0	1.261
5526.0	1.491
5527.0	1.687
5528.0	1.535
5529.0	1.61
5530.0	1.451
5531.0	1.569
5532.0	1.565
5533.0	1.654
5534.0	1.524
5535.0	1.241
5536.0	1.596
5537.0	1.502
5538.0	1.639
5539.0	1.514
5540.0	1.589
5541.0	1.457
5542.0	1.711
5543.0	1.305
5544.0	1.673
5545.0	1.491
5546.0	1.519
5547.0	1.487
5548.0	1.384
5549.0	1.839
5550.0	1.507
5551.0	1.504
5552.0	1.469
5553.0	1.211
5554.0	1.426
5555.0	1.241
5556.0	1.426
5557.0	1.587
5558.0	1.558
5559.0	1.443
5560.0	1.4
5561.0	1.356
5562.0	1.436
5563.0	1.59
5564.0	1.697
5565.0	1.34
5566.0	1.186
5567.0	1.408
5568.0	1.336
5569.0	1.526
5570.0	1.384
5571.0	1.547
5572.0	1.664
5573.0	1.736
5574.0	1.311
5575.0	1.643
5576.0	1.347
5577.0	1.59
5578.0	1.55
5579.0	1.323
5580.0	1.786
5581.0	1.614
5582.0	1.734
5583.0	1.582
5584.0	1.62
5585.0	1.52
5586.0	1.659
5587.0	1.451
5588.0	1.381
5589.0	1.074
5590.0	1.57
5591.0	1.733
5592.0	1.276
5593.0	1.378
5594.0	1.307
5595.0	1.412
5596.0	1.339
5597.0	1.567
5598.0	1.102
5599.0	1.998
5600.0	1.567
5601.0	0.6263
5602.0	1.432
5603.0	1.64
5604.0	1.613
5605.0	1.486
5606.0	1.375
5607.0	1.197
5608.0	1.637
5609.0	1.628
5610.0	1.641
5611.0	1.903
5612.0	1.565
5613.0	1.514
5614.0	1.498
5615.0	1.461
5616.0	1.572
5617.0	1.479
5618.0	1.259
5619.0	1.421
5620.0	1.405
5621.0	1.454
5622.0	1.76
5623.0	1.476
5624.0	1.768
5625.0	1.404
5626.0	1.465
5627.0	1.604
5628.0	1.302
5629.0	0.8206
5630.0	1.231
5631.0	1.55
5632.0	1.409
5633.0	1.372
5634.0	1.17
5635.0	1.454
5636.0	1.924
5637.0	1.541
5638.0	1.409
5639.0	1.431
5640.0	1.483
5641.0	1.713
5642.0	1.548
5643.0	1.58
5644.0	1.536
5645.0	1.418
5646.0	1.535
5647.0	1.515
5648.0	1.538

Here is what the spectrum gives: 1.03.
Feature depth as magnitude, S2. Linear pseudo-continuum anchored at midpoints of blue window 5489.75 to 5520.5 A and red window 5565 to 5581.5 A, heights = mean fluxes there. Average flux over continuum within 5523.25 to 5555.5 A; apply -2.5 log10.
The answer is -0.01 mag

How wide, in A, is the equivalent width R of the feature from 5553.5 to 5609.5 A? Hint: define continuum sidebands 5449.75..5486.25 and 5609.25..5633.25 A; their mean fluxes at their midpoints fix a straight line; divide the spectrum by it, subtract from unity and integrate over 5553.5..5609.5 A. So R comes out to 0.4 A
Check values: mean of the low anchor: 1.5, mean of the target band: 1.47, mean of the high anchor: 1.47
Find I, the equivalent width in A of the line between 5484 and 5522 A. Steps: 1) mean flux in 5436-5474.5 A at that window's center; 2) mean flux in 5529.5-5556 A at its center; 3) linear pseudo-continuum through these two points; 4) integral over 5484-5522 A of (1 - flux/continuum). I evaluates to 0.2 A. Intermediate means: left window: 1.51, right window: 1.5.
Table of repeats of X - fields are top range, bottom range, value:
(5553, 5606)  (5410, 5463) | 1.04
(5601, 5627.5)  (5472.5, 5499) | 1.06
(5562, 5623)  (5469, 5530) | 1.04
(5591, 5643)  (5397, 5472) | 1.05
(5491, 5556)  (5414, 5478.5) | 1.03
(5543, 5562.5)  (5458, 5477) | 1.03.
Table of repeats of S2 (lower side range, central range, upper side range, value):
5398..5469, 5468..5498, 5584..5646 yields 0.01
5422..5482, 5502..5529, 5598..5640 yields -0.01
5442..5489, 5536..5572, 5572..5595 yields 0.02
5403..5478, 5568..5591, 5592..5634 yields -0.05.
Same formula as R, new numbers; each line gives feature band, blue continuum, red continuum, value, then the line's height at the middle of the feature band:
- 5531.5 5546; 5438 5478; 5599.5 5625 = -0.4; 1.49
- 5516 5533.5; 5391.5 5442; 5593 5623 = -0.7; 1.48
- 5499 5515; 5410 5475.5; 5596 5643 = 0.4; 1.49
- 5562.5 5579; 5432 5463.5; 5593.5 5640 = -0.2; 1.47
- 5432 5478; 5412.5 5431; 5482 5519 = 0.0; 1.49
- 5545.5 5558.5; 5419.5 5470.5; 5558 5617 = 0.2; 1.49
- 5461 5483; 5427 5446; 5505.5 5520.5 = 0.7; 1.5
